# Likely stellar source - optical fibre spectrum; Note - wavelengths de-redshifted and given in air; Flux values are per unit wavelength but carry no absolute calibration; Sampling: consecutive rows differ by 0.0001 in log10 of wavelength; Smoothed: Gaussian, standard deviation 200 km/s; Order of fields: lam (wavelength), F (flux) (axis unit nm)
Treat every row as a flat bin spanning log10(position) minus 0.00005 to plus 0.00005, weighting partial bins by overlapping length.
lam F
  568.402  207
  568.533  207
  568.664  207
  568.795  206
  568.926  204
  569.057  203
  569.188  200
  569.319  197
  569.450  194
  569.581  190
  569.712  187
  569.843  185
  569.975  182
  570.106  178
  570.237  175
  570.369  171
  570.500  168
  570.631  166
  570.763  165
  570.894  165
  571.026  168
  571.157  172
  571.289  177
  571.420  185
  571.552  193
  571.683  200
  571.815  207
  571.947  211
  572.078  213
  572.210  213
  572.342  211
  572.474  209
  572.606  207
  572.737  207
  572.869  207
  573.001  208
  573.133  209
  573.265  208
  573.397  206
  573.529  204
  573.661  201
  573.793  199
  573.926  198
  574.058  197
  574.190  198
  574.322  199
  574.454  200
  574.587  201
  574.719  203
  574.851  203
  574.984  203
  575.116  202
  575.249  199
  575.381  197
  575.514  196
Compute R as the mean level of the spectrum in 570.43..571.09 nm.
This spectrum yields 166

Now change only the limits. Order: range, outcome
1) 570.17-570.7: 170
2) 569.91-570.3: 179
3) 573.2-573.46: 207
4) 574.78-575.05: 203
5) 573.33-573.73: 204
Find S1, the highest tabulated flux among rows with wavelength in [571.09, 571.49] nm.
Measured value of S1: 185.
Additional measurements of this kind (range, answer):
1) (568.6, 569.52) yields 207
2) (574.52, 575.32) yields 203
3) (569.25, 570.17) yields 197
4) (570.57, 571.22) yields 172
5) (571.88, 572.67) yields 213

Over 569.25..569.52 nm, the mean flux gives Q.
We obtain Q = 196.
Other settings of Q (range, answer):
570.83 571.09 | 166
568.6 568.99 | 206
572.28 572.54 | 210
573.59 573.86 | 200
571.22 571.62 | 185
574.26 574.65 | 200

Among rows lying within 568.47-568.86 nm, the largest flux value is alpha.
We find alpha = 207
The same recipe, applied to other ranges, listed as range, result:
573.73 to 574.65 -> 201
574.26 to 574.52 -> 200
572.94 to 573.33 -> 209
